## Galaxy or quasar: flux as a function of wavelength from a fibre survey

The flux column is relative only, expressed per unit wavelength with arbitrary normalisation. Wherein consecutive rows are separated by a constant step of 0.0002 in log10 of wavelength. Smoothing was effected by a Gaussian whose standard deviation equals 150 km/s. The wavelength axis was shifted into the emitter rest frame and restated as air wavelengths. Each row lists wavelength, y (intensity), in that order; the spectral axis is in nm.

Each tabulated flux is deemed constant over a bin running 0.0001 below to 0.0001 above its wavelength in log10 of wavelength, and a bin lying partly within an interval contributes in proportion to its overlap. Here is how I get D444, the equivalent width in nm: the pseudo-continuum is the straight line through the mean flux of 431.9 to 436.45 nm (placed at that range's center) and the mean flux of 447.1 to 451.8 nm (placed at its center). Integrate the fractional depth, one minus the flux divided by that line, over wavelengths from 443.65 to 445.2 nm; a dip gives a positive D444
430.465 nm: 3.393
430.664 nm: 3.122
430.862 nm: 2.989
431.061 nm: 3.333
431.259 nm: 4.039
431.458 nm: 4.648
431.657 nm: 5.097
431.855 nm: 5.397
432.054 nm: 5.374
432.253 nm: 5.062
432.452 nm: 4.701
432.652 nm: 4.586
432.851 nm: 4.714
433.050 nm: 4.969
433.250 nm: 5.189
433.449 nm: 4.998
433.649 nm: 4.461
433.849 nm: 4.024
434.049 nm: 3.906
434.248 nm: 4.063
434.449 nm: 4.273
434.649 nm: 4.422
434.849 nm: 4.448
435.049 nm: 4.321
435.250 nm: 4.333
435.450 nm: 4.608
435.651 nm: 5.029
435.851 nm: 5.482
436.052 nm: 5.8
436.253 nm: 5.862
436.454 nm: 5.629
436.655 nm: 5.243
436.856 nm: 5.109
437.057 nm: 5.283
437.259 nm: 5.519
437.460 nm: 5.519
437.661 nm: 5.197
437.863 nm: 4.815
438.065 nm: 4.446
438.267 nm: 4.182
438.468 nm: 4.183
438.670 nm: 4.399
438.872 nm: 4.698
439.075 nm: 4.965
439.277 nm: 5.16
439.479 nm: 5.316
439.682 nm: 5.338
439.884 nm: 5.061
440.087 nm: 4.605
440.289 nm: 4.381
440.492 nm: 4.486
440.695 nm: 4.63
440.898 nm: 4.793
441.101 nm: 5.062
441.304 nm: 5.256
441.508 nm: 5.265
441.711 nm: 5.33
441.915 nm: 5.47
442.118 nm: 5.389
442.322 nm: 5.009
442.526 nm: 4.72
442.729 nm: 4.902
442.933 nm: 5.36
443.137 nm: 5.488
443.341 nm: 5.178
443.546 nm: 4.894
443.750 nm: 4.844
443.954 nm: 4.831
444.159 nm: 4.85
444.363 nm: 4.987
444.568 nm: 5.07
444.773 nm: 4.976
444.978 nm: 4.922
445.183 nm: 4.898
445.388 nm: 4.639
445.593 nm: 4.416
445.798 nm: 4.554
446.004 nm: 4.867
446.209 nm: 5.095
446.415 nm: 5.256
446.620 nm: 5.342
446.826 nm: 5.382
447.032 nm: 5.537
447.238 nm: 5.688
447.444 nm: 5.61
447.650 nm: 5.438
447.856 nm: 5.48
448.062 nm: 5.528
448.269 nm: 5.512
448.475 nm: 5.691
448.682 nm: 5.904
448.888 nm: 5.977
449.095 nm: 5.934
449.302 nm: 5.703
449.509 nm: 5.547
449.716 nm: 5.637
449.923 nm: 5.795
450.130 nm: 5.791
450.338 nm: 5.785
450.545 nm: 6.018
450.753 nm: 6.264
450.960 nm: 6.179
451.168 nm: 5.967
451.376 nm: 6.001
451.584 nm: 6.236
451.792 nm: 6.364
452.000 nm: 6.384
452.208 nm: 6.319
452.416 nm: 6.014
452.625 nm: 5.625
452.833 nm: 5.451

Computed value 0.16 nm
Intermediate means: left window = 4.78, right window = 5.82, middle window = 4.92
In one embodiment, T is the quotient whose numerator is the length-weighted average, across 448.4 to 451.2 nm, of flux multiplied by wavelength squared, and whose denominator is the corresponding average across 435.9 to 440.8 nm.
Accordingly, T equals 1.24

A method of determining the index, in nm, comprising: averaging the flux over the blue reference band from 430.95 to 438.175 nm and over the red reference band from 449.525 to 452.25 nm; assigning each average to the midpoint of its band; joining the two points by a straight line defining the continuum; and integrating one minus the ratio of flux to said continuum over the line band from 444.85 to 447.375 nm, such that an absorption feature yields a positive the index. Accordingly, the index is 0.28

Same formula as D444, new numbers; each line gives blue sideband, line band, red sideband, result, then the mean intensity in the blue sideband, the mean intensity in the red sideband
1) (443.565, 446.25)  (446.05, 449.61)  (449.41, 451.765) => -0.10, 4.84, 5.94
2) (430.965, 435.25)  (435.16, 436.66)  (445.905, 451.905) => -0.15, 4.57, 5.71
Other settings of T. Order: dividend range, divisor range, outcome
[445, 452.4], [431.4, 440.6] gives 1.23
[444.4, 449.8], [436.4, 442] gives 1.11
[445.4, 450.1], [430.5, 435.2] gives 1.32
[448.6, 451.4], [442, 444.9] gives 1.20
